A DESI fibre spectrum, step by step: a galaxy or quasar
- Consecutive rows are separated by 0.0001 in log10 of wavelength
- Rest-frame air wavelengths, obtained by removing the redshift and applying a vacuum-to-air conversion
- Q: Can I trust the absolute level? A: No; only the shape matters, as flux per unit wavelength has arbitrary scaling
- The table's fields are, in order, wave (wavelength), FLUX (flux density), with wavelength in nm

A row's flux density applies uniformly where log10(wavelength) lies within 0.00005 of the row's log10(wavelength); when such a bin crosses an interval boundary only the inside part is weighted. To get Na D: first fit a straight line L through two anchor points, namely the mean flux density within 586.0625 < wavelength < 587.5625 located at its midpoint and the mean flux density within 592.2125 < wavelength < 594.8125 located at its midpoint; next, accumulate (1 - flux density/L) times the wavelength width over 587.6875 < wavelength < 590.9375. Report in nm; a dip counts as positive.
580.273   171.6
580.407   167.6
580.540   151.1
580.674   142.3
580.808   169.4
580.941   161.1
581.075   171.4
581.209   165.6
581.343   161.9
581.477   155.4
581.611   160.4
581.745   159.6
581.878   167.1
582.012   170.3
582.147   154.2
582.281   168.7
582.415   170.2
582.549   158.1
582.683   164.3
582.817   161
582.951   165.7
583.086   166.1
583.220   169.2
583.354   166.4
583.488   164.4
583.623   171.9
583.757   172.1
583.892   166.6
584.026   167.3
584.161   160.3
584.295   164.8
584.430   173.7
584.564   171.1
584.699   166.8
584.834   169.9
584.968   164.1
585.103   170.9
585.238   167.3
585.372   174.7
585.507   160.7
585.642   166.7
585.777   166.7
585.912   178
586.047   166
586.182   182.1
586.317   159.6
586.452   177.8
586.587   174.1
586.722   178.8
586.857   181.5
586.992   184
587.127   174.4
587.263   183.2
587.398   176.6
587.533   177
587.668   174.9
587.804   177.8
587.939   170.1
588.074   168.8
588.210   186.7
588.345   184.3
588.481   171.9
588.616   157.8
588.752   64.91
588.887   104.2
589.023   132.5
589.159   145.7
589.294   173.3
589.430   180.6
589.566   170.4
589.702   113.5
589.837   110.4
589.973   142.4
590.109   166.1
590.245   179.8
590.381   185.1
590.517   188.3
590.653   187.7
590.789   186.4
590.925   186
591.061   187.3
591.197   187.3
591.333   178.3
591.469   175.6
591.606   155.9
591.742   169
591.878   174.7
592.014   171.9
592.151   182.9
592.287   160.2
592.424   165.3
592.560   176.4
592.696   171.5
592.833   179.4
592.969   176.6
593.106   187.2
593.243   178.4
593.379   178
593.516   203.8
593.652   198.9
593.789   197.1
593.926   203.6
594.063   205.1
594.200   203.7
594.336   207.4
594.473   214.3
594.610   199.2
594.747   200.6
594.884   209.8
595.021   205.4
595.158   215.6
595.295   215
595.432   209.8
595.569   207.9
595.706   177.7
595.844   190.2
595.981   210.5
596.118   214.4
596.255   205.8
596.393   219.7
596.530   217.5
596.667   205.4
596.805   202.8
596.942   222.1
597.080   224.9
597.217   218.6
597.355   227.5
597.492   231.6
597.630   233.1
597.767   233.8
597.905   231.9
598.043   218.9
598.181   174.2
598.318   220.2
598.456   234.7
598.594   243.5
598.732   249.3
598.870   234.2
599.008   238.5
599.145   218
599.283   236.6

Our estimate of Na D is 0.40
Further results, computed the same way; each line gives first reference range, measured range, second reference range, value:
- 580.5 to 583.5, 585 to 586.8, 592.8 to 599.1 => 0.054 nm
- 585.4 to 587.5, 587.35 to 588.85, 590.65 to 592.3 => 0.102 nm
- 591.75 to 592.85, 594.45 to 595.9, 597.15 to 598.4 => -0.045 nm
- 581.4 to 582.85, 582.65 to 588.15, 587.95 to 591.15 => -0.312 nm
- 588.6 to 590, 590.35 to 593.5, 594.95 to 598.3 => -0.308 nm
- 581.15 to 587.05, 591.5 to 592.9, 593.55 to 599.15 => 0.196 nm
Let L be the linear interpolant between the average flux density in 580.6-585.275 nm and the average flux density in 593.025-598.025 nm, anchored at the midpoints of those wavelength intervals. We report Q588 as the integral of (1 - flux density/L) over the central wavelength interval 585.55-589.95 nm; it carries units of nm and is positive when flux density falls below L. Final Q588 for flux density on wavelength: 0.451 nm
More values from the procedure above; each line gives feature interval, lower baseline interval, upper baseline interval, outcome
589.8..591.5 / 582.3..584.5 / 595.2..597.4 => 0.14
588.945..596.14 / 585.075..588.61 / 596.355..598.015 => 0.66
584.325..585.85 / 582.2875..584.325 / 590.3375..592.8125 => 0.00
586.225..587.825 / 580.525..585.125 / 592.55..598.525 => 0.02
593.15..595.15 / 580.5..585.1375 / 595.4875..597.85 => 0.05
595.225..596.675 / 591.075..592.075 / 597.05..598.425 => 0.01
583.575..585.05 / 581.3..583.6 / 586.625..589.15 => -0.04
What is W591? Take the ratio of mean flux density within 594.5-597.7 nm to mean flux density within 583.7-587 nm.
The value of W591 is 1.24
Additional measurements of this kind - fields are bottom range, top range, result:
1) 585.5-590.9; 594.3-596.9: 1.25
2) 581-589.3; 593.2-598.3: 1.26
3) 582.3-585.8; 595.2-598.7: 1.29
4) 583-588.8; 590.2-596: 1.12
